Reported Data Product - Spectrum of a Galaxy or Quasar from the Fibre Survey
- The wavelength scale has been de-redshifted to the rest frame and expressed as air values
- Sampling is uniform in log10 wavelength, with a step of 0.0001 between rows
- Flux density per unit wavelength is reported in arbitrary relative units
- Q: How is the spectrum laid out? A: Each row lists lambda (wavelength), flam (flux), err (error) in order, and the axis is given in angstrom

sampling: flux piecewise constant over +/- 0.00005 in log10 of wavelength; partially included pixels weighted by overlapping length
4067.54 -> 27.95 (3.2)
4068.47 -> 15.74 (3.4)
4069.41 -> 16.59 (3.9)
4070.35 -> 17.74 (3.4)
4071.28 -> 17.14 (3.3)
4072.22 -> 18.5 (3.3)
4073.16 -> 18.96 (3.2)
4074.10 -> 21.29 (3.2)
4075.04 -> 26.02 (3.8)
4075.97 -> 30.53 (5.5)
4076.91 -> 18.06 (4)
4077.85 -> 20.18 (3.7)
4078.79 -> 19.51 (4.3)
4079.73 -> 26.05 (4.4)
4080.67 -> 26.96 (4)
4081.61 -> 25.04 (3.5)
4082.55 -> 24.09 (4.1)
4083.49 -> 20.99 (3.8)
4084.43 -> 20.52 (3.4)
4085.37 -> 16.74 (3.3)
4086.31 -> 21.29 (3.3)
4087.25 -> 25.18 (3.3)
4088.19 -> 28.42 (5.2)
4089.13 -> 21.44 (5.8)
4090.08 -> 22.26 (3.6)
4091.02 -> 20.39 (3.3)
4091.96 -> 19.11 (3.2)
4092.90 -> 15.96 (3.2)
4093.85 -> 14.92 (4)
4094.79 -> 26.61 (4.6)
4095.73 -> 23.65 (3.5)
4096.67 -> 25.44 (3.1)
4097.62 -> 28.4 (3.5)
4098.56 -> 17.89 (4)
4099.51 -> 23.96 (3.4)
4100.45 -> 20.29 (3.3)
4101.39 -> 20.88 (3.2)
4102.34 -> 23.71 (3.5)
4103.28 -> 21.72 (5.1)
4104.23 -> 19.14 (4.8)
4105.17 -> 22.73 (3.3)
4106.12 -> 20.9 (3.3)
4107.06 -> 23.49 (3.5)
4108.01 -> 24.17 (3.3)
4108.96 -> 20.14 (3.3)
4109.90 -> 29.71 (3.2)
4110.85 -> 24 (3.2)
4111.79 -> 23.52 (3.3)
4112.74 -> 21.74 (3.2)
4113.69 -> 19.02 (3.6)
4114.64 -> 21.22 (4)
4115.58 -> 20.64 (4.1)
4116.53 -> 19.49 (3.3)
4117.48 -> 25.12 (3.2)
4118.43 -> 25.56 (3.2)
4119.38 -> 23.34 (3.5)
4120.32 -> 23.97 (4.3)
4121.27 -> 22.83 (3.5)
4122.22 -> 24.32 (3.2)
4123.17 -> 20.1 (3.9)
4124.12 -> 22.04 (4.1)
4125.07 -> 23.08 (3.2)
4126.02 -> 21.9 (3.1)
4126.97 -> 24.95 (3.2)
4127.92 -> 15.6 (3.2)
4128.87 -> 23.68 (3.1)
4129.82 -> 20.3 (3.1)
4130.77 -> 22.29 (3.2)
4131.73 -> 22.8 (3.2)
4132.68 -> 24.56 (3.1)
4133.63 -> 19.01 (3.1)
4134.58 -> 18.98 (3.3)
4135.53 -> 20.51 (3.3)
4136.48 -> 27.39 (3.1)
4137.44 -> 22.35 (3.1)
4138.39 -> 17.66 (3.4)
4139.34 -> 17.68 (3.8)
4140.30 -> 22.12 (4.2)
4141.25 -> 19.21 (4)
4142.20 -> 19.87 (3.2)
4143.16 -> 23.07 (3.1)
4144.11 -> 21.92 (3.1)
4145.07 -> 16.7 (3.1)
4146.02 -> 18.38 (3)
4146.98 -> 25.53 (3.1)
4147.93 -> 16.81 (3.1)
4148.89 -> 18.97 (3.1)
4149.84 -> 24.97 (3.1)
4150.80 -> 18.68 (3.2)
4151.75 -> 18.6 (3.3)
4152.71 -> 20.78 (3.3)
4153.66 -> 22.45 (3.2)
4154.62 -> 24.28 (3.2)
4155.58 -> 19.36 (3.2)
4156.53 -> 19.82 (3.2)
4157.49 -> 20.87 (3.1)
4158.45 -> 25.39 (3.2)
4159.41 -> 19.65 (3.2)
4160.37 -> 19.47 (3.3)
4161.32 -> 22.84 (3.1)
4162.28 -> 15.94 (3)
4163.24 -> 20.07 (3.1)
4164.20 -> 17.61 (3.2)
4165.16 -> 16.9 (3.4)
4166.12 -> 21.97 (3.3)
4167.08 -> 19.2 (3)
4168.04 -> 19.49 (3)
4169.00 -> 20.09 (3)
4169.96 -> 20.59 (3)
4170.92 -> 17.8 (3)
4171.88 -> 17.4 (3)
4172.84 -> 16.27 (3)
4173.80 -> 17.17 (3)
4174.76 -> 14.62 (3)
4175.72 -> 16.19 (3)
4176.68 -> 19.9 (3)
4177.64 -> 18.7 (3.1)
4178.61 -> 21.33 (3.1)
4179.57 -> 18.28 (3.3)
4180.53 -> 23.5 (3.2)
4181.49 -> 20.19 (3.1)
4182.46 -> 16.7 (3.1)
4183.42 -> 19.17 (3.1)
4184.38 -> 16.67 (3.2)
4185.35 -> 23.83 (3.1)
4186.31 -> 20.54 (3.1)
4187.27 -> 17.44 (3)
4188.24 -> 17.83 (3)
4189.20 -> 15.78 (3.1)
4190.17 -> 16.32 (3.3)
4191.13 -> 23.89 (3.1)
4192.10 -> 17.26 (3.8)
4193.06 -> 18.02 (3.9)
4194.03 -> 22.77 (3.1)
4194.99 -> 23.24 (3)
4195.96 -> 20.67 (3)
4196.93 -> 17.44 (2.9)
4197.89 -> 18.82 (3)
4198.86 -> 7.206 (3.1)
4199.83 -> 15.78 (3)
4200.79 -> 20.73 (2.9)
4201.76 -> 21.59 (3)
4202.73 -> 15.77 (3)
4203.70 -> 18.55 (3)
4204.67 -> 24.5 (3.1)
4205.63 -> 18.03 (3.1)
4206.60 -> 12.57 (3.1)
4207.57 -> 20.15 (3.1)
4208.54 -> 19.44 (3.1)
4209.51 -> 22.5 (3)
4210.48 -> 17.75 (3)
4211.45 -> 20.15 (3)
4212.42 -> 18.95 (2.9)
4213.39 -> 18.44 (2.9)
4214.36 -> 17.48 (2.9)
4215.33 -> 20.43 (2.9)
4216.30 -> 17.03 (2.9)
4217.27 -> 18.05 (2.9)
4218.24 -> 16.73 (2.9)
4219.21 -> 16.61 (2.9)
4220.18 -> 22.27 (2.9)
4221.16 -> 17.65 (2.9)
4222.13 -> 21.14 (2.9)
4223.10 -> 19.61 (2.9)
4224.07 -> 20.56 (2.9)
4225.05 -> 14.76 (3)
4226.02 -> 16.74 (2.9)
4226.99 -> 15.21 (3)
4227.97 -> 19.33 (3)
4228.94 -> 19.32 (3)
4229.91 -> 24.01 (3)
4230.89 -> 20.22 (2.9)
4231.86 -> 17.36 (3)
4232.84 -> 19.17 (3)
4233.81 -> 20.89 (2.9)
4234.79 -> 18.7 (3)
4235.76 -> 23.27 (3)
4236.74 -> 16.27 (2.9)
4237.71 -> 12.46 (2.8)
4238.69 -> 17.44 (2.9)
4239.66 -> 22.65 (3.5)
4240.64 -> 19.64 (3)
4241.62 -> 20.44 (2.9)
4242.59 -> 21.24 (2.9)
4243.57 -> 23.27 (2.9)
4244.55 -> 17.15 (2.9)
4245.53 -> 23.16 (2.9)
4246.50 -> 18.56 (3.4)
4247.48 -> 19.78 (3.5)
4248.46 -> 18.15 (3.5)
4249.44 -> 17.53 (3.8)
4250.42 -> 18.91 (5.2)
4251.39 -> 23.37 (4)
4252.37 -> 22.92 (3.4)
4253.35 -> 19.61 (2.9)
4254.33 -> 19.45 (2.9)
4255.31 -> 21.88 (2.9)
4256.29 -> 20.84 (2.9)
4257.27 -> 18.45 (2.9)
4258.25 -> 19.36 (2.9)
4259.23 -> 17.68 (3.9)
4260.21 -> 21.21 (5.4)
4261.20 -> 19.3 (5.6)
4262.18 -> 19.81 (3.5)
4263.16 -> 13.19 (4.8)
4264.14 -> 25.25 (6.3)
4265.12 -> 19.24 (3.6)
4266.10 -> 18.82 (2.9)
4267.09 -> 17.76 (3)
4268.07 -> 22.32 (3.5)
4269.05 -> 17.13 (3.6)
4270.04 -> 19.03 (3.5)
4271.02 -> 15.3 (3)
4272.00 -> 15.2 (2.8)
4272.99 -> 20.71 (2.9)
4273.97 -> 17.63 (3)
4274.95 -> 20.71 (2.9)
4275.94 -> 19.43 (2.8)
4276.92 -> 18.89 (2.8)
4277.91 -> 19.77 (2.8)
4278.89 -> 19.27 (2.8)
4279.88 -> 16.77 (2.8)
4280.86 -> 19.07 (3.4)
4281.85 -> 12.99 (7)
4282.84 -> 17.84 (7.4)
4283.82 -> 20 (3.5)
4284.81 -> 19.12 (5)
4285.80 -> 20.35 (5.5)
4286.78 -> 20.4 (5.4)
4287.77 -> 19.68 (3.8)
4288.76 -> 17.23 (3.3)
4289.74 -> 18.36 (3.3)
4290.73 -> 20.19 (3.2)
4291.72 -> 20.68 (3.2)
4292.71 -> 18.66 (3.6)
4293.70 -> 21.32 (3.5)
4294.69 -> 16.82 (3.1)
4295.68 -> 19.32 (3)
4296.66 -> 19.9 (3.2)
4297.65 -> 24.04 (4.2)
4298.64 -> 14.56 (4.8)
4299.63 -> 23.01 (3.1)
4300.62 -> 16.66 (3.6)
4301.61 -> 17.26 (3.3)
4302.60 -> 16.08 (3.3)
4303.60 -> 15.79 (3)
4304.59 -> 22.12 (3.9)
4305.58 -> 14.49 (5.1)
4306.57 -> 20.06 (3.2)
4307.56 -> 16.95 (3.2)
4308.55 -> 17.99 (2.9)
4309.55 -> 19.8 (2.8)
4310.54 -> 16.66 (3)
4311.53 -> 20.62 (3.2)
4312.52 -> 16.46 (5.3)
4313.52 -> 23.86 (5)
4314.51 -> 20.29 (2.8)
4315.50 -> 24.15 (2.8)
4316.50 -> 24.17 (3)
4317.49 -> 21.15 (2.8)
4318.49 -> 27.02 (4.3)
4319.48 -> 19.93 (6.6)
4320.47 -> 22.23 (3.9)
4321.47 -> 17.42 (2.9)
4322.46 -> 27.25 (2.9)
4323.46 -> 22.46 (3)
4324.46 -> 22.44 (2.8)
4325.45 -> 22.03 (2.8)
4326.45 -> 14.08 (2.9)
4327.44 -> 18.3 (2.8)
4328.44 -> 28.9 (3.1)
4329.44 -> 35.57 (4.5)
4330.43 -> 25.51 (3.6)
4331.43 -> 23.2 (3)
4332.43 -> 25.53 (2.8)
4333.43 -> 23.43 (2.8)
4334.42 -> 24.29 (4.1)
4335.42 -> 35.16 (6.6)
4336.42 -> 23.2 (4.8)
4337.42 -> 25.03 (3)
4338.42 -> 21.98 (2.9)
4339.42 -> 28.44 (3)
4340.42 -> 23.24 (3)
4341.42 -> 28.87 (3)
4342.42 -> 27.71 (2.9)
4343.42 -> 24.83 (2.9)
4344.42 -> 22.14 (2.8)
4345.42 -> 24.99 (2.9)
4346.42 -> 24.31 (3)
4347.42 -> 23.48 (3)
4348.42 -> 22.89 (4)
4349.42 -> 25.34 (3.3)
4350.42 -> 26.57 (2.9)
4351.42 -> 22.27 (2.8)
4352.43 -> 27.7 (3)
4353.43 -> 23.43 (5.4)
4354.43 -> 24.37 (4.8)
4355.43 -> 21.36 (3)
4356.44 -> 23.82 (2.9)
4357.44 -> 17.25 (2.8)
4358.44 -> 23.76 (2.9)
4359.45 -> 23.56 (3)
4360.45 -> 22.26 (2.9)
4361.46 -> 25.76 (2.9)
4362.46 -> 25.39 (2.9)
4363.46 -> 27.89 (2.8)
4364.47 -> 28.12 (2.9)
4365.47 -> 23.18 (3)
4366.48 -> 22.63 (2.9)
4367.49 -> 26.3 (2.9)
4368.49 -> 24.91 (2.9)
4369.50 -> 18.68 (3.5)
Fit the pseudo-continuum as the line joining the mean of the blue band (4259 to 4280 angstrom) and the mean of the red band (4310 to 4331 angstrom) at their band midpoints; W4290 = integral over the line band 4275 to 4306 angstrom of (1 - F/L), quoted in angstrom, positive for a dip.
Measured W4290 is 2.4 angstrom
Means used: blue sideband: 18.9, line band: 18.7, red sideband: 22.4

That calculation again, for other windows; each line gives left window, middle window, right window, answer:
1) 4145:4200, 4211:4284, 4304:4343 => 6.8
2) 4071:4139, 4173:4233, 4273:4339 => 7.6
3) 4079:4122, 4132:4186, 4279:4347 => 5.4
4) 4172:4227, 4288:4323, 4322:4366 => 4.9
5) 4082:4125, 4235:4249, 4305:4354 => 2.0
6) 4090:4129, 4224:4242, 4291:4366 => 2.9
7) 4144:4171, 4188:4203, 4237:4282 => 1.1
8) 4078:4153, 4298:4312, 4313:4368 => 3.4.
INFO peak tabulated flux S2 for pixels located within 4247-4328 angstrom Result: 27.25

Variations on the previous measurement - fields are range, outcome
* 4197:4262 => 24.5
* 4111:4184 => 27.39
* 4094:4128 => 29.71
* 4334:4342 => 35.16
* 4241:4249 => 23.27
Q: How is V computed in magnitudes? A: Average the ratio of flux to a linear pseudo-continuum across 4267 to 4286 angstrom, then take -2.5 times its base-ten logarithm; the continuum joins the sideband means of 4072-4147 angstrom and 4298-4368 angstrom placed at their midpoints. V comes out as 0.22 mag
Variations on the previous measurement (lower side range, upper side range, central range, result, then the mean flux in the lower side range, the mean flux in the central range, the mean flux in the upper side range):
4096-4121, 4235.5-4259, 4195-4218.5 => 0.12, 22.7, 18.4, 19.8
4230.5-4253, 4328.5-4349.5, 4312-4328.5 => 0.13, 19.7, 21.7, 25.7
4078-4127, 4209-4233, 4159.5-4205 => 0.07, 22.4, 18.8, 18.9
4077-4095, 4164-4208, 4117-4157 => -0.07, 21.7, 21.5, 18.7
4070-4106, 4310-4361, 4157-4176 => 0.18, 21.9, 19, 23.6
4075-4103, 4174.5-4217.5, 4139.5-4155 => -0.01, 22.4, 20.7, 18.8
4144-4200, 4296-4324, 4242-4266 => -0.01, 19.3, 20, 20.1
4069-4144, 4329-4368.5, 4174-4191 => 0.22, 21.9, 18.7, 25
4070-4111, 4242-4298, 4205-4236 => 0.07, 22.1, 18.9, 19.4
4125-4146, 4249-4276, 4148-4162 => -0.01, 21.1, 21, 19.4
